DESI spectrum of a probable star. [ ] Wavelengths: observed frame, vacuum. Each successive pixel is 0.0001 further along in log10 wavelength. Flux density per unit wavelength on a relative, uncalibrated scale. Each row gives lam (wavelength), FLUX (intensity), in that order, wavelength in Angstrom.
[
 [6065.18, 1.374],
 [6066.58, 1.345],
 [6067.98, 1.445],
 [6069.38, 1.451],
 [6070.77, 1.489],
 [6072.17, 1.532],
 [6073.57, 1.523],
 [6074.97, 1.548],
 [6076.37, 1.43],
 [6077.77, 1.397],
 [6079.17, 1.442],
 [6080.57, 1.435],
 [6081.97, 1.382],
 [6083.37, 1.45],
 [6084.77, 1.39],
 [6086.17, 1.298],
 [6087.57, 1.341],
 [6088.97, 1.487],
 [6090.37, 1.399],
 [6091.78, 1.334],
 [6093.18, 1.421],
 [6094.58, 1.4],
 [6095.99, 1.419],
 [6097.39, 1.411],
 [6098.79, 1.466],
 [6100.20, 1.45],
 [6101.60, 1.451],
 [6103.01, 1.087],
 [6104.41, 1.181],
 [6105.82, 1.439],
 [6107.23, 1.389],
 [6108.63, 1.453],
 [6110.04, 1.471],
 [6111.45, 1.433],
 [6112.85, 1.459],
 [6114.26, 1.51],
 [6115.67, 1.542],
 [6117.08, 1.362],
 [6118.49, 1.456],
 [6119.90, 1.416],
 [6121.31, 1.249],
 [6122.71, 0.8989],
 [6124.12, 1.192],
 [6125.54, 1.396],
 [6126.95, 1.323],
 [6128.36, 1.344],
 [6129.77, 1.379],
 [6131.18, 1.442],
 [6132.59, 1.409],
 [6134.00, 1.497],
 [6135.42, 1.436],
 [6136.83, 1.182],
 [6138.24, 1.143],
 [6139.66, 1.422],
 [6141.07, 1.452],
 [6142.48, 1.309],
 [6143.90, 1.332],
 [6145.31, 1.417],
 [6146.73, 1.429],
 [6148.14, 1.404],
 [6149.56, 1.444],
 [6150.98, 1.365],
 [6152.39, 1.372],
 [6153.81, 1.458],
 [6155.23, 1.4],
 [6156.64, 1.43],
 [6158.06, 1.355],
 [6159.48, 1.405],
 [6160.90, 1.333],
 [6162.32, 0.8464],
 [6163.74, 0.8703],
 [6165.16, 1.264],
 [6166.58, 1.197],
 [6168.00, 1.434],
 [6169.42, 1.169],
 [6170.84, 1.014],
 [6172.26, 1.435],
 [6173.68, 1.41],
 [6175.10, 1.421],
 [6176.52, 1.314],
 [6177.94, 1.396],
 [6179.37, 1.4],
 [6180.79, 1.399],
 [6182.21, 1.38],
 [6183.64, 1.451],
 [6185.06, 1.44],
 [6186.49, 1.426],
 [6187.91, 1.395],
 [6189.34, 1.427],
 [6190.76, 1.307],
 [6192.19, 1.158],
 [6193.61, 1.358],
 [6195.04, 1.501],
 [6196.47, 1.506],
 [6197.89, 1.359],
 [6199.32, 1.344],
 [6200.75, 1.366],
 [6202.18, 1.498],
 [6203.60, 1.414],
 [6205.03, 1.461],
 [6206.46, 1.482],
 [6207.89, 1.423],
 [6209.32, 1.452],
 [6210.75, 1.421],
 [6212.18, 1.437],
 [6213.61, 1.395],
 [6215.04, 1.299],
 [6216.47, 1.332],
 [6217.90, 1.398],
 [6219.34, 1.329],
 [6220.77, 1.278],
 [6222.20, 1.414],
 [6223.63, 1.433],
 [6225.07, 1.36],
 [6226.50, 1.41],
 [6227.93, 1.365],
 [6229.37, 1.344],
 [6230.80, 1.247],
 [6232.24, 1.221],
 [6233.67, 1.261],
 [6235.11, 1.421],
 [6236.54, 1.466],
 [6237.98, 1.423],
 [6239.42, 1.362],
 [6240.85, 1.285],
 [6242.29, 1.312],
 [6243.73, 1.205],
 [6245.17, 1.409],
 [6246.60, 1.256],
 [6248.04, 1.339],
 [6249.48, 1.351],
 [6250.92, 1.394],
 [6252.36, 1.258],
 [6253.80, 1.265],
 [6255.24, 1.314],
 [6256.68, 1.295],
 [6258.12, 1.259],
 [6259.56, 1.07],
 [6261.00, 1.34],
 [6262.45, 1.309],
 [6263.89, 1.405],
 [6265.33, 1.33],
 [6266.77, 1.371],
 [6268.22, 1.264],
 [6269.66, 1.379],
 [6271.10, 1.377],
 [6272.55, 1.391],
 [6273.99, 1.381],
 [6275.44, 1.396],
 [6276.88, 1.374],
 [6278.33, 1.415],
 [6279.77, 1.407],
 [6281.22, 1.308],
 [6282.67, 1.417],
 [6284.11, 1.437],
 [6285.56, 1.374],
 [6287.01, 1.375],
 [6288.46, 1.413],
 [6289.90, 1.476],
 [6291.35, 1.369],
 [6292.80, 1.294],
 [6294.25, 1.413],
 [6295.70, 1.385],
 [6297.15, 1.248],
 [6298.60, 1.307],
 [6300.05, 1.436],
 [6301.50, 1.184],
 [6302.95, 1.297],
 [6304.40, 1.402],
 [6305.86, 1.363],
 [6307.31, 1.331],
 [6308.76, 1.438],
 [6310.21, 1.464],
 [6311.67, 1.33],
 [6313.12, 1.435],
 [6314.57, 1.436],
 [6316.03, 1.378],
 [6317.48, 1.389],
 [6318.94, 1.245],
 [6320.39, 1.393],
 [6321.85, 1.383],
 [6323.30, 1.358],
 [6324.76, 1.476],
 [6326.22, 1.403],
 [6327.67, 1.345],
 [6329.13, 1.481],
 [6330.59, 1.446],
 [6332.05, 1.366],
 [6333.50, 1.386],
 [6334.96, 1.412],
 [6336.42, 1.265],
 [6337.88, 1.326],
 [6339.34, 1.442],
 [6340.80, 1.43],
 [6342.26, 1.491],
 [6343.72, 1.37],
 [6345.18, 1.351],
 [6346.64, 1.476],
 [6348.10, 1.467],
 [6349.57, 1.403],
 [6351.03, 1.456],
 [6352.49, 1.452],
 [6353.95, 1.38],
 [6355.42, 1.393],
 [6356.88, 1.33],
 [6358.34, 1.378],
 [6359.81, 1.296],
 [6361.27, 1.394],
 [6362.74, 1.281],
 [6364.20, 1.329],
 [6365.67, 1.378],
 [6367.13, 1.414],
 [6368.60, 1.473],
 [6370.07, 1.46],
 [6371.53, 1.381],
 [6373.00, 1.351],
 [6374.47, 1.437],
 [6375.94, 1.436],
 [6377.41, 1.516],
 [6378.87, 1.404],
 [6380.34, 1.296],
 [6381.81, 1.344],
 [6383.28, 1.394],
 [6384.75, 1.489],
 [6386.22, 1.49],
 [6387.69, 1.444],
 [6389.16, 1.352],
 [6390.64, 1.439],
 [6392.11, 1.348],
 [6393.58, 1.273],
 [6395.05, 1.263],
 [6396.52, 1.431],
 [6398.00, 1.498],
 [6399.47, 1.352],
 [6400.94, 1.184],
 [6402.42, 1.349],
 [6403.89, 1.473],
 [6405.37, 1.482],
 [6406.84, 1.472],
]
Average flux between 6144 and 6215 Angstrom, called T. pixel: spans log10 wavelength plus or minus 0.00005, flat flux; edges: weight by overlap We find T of 1.36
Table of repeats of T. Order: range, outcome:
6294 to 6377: 1.39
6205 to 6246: 1.37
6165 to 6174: 1.27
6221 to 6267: 1.33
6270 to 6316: 1.38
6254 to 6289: 1.35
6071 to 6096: 1.42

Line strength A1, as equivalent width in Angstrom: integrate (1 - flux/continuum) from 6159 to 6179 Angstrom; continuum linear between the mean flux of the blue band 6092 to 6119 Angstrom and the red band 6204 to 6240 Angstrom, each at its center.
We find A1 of 2.01 Angstrom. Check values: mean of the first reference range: 1.41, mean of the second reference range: 1.38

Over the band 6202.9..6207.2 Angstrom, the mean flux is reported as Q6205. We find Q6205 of 1.45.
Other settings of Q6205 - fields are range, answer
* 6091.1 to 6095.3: 1.39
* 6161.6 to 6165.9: 0.995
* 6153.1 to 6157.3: 1.43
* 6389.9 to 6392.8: 1.39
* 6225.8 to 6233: 1.32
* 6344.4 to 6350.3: 1.42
